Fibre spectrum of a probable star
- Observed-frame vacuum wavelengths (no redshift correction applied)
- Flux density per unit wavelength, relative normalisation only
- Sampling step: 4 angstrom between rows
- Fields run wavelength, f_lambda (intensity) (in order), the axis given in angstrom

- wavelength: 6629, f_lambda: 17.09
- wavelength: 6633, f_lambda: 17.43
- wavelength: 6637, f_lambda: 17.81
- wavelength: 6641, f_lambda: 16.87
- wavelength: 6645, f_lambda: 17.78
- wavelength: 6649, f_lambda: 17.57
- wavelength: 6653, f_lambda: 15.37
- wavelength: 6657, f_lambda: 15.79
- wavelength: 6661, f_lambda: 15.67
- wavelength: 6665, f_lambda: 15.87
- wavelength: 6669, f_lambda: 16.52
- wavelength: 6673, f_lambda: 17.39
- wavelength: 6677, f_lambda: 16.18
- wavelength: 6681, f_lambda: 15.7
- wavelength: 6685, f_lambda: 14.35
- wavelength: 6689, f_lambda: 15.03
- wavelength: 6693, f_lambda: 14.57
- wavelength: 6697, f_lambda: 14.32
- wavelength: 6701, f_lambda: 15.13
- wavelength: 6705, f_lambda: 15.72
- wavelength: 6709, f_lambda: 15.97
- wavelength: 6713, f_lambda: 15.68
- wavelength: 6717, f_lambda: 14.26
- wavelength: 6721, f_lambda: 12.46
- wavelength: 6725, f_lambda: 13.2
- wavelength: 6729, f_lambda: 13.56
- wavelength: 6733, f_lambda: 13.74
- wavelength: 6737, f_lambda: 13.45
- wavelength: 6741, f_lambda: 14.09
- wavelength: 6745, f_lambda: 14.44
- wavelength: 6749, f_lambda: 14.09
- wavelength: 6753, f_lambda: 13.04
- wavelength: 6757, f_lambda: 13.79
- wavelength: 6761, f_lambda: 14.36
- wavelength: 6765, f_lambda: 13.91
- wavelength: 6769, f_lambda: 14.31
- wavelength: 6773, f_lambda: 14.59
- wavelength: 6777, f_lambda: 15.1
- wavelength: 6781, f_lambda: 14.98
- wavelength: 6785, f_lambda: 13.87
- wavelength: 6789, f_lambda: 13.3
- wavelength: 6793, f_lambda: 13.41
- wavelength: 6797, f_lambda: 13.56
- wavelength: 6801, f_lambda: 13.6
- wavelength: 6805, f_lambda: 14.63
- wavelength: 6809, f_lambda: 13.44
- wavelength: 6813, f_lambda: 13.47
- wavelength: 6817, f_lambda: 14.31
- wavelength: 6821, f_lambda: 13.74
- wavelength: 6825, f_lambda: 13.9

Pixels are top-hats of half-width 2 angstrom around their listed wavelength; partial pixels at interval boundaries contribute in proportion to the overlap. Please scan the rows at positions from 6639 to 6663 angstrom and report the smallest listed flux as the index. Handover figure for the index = 15.37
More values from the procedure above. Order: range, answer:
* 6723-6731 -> 13.2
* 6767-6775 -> 14.31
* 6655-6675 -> 15.67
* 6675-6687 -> 14.35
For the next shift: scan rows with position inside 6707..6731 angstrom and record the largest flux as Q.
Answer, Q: 15.97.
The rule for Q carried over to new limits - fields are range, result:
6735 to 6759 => 14.44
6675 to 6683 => 16.18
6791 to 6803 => 13.6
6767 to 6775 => 14.59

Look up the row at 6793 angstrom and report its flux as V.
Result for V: 13.41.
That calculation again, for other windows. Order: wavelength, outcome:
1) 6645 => 17.78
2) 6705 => 15.72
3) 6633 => 17.43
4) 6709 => 15.97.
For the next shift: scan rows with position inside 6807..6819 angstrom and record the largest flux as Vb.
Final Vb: 14.31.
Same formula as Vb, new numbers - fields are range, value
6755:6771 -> 14.36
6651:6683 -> 17.39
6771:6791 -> 15.1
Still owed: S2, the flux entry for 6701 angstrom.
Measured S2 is 15.13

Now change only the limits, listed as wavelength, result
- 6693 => 14.57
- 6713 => 15.68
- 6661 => 15.67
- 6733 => 13.74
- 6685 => 14.35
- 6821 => 13.74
